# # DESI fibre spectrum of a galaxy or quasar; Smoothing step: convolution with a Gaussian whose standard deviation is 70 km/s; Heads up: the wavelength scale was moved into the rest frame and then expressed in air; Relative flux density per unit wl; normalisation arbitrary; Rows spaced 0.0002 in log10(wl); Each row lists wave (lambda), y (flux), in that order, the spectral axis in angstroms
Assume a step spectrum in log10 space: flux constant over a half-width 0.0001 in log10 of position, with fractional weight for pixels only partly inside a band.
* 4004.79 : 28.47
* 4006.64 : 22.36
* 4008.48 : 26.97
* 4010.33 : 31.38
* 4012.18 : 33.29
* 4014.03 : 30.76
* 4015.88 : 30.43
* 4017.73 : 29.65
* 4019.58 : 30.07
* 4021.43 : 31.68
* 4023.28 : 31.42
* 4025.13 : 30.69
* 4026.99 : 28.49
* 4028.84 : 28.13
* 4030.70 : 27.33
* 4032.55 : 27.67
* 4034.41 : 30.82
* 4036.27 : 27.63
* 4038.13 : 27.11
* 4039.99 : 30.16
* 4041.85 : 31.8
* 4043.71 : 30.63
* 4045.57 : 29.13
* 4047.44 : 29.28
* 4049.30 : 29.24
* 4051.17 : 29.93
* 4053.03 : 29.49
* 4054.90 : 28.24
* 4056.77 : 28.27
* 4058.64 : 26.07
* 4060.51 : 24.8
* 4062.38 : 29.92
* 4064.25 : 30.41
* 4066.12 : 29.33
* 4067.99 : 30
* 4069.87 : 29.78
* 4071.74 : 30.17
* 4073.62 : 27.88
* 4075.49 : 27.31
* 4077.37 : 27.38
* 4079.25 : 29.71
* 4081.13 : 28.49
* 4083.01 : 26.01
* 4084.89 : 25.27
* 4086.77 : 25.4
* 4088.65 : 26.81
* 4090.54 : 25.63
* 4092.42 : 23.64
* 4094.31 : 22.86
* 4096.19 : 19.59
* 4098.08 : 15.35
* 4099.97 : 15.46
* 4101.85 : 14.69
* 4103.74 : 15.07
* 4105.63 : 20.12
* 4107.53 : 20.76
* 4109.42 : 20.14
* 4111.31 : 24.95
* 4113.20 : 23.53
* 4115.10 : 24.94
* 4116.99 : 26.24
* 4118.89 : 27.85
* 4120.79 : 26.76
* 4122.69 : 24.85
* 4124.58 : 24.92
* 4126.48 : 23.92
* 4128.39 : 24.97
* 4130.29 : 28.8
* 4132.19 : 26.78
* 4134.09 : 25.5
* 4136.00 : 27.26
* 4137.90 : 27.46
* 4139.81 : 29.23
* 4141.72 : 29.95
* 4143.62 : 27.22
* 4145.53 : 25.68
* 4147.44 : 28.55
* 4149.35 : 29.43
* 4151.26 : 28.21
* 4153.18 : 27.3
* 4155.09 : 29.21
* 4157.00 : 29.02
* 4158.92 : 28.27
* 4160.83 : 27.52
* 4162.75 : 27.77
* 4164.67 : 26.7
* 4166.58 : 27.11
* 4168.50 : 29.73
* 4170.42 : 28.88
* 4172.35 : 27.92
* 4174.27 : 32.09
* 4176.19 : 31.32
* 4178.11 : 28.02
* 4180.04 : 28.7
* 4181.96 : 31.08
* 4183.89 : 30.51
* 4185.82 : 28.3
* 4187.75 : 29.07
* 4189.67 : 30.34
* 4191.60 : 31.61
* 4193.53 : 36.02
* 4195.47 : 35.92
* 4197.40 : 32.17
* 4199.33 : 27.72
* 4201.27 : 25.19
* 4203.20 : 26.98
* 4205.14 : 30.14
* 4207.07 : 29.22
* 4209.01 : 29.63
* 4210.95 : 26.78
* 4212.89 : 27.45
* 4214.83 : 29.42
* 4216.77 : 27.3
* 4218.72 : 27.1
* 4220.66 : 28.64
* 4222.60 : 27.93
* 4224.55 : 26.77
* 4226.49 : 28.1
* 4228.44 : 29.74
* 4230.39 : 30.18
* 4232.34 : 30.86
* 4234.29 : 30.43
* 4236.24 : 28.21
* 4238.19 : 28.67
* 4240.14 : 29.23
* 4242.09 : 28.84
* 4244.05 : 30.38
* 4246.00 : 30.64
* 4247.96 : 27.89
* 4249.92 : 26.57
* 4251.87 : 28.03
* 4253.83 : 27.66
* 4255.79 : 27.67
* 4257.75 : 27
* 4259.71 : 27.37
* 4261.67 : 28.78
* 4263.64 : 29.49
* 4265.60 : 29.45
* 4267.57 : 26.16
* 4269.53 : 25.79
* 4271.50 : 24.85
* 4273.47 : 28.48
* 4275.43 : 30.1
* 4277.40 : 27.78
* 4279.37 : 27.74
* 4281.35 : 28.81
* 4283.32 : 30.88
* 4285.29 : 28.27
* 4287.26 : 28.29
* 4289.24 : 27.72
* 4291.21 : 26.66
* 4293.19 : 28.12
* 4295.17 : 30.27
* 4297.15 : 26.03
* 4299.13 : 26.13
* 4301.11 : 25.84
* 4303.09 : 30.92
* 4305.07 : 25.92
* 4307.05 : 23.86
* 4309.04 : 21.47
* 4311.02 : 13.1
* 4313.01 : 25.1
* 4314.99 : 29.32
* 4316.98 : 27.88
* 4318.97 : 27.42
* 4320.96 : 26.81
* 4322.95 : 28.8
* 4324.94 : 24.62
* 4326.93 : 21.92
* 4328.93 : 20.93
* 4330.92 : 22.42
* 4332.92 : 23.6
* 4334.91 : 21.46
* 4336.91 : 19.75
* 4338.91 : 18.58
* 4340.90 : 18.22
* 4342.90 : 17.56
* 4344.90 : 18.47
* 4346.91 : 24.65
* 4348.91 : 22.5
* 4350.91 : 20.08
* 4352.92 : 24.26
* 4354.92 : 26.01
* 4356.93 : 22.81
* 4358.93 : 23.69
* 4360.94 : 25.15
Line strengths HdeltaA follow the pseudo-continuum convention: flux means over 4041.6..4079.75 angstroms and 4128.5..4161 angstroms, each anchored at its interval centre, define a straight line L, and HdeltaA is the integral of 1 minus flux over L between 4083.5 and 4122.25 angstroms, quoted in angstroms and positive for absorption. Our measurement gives 8.3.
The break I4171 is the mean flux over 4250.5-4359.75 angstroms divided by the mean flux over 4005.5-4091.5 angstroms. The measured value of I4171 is 0.9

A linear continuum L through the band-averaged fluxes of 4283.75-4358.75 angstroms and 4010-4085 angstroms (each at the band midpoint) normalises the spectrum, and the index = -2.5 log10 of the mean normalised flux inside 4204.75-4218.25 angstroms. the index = -0.09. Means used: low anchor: 29.2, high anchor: 24.2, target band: 28.4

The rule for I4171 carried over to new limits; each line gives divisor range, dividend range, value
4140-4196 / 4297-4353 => 0.80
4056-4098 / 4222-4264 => 1.07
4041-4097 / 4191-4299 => 1.03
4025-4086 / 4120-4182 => 0.97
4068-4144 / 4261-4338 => 1.05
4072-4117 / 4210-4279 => 1.22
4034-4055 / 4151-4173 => 0.95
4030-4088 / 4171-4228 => 1.03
